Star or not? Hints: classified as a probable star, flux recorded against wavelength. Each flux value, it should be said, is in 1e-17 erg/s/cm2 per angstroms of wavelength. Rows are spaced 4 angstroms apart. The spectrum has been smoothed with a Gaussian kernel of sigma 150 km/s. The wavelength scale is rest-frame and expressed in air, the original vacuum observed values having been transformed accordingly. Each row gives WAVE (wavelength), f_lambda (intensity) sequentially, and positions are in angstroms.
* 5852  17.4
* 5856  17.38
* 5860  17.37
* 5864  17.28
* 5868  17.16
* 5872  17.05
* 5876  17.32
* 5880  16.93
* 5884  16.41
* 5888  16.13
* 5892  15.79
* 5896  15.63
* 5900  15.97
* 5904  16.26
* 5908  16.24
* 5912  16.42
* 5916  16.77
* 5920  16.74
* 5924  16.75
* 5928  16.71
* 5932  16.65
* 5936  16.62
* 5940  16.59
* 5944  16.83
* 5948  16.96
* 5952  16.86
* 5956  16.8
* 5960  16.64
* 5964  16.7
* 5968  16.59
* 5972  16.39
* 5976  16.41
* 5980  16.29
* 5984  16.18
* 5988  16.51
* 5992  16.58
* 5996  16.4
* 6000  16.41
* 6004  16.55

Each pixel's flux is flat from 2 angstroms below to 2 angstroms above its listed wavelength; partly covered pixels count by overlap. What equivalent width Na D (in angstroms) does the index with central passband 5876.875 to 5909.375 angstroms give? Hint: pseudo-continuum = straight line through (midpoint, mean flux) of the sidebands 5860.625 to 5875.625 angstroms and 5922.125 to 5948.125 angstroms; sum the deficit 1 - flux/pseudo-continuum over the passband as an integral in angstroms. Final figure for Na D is 1.5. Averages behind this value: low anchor 17.2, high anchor 16.7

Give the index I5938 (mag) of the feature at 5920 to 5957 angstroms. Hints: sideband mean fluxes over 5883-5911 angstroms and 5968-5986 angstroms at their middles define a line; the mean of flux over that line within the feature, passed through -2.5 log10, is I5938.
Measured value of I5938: -0.04 mag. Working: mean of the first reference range 16.1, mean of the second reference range 16.3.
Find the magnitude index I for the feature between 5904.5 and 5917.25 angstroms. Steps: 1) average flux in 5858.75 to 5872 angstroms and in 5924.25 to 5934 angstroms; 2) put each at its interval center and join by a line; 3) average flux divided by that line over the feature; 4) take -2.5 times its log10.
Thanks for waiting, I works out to 0.03 mag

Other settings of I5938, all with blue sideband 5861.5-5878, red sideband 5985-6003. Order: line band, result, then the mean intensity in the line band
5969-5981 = 0.01 mag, 16.4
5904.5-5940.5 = 0.02 mag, 16.6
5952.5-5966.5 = 0.00 mag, 16.7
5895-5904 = 0.07 mag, 15.9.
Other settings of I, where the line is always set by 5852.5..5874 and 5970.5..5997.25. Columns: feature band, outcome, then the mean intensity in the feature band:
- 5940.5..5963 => -0.01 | 16.8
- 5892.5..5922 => 0.04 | 16.3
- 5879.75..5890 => 0.04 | 16.4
